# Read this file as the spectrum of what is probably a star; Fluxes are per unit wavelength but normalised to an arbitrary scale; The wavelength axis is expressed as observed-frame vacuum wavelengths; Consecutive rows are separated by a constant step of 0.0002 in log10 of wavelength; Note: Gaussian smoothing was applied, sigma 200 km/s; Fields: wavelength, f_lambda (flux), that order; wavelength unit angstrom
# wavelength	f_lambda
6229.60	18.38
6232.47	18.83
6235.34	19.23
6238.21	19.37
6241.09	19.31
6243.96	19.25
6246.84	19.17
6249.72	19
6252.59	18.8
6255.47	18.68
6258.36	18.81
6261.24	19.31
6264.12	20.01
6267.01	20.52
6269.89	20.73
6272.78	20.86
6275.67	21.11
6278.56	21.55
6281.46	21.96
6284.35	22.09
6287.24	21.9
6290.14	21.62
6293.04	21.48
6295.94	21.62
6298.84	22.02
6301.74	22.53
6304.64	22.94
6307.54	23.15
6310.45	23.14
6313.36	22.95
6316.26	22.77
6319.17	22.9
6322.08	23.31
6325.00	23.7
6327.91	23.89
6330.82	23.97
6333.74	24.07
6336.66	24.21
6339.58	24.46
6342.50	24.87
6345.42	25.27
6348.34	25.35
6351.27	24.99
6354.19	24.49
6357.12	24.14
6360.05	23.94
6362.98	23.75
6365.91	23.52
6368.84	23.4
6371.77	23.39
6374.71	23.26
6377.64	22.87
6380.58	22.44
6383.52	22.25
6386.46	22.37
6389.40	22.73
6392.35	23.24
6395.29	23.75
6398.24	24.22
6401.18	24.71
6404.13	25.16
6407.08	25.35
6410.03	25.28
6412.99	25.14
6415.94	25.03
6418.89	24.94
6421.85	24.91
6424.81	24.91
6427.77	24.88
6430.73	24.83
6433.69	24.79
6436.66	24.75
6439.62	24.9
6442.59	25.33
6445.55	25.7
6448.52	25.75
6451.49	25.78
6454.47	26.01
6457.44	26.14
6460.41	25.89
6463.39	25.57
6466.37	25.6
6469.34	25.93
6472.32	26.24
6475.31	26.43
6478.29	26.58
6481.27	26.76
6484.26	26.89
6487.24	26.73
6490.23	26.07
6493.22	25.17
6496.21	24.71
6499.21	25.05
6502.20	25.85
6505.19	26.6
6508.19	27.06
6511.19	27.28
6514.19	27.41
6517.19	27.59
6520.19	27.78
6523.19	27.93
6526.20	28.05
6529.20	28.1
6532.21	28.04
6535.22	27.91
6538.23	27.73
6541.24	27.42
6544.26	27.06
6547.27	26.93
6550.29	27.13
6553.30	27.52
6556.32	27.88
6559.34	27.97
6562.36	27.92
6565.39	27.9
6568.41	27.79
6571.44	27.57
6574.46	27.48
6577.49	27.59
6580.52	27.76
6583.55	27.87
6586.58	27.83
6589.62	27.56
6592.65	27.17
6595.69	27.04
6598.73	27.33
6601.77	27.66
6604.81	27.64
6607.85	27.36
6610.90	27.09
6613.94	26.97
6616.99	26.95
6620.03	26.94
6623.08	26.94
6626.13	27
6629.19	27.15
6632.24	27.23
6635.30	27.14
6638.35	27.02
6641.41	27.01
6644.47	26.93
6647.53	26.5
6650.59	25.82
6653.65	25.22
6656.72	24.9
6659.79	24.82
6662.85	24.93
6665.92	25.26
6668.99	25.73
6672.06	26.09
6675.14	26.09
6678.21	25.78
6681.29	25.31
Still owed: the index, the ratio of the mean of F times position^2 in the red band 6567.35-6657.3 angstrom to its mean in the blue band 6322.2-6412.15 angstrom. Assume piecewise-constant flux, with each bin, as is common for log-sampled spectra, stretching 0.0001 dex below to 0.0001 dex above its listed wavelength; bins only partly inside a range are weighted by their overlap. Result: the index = 1.22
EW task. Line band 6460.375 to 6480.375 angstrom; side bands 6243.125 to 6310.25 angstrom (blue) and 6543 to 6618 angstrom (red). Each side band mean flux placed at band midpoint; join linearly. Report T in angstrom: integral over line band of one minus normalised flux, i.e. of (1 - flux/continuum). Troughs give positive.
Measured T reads -0.8 angstrom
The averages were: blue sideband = 20.9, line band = 26.1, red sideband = 27.5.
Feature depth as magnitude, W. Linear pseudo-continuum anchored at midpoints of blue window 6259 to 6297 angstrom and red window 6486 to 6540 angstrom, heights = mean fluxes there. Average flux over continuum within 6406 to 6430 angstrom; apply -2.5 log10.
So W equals -0.02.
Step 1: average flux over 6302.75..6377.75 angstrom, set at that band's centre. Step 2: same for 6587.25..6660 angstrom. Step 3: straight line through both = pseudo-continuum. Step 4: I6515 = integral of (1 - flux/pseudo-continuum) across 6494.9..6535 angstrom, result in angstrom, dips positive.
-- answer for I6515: -2.2 angstrom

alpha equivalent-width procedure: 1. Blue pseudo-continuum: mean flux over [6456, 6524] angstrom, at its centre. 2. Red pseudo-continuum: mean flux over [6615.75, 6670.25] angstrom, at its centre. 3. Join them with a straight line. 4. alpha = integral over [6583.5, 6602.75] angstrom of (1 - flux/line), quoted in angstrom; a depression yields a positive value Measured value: -0.8 angstrom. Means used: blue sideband 26.4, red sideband 26.3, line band 27.5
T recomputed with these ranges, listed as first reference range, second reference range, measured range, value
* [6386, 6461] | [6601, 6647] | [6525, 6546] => -1.30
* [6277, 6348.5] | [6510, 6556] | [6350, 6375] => 0.20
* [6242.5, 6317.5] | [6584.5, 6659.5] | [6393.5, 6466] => -4.68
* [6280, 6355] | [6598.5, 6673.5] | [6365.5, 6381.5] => 0.48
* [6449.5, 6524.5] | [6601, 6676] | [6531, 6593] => -2.83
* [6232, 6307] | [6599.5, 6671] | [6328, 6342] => -1.67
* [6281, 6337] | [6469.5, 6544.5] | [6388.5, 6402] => 0.47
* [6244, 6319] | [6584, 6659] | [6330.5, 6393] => -3.54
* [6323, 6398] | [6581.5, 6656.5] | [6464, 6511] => -1.42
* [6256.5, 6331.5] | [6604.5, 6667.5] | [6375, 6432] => -1.83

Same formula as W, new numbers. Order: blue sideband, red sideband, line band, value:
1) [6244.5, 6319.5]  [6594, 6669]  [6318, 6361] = -0.10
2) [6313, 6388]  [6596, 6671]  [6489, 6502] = 0.00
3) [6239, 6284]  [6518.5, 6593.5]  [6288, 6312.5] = -0.07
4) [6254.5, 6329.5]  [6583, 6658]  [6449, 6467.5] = -0.06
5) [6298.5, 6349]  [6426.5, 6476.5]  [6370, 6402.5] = 0.06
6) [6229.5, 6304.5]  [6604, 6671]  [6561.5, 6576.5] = -0.10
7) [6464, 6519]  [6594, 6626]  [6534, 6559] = -0.03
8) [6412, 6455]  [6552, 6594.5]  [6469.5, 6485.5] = -0.02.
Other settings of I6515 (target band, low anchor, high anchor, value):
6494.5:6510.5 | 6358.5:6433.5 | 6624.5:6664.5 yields -0.6 angstrom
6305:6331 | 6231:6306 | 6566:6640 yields -2.1 angstrom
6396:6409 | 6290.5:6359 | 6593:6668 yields -0.3 angstrom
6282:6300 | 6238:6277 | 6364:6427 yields -1.0 angstrom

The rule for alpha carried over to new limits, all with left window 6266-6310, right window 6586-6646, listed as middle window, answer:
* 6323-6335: -0.76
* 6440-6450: -0.47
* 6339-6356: -1.61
